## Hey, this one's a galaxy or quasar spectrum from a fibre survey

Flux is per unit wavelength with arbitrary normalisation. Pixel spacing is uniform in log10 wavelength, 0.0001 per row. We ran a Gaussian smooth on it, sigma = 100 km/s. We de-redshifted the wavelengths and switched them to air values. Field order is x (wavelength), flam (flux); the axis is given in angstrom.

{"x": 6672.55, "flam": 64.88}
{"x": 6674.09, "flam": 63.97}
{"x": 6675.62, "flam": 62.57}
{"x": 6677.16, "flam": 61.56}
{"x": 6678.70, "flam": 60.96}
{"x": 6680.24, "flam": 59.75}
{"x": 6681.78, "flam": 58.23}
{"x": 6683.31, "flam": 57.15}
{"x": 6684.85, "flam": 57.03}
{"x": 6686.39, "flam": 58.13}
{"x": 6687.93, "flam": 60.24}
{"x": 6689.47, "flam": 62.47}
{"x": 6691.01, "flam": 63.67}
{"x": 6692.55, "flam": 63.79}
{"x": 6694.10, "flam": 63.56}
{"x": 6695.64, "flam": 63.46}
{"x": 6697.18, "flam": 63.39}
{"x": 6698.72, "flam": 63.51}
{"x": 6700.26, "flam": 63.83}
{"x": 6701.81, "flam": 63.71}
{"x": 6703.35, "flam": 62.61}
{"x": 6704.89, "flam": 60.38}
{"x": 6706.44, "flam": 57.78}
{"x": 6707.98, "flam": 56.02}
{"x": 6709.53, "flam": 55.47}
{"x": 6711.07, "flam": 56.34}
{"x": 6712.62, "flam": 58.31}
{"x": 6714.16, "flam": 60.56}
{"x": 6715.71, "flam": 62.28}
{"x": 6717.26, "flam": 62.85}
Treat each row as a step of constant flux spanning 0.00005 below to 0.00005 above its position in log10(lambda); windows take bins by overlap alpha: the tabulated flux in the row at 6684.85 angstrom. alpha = 57.03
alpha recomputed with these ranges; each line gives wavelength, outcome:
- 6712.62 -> 58.31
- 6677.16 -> 61.56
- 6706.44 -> 57.78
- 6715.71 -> 62.28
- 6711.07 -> 56.34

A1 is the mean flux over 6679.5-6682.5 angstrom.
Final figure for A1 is 59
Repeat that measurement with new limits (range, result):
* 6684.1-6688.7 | 58.5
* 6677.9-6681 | 60.3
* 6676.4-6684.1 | 59.5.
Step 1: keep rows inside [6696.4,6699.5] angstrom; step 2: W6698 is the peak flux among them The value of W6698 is 63.51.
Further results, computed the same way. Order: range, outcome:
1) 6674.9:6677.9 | 62.57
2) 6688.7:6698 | 63.79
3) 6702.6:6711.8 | 62.61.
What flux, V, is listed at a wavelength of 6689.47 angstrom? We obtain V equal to 62.47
